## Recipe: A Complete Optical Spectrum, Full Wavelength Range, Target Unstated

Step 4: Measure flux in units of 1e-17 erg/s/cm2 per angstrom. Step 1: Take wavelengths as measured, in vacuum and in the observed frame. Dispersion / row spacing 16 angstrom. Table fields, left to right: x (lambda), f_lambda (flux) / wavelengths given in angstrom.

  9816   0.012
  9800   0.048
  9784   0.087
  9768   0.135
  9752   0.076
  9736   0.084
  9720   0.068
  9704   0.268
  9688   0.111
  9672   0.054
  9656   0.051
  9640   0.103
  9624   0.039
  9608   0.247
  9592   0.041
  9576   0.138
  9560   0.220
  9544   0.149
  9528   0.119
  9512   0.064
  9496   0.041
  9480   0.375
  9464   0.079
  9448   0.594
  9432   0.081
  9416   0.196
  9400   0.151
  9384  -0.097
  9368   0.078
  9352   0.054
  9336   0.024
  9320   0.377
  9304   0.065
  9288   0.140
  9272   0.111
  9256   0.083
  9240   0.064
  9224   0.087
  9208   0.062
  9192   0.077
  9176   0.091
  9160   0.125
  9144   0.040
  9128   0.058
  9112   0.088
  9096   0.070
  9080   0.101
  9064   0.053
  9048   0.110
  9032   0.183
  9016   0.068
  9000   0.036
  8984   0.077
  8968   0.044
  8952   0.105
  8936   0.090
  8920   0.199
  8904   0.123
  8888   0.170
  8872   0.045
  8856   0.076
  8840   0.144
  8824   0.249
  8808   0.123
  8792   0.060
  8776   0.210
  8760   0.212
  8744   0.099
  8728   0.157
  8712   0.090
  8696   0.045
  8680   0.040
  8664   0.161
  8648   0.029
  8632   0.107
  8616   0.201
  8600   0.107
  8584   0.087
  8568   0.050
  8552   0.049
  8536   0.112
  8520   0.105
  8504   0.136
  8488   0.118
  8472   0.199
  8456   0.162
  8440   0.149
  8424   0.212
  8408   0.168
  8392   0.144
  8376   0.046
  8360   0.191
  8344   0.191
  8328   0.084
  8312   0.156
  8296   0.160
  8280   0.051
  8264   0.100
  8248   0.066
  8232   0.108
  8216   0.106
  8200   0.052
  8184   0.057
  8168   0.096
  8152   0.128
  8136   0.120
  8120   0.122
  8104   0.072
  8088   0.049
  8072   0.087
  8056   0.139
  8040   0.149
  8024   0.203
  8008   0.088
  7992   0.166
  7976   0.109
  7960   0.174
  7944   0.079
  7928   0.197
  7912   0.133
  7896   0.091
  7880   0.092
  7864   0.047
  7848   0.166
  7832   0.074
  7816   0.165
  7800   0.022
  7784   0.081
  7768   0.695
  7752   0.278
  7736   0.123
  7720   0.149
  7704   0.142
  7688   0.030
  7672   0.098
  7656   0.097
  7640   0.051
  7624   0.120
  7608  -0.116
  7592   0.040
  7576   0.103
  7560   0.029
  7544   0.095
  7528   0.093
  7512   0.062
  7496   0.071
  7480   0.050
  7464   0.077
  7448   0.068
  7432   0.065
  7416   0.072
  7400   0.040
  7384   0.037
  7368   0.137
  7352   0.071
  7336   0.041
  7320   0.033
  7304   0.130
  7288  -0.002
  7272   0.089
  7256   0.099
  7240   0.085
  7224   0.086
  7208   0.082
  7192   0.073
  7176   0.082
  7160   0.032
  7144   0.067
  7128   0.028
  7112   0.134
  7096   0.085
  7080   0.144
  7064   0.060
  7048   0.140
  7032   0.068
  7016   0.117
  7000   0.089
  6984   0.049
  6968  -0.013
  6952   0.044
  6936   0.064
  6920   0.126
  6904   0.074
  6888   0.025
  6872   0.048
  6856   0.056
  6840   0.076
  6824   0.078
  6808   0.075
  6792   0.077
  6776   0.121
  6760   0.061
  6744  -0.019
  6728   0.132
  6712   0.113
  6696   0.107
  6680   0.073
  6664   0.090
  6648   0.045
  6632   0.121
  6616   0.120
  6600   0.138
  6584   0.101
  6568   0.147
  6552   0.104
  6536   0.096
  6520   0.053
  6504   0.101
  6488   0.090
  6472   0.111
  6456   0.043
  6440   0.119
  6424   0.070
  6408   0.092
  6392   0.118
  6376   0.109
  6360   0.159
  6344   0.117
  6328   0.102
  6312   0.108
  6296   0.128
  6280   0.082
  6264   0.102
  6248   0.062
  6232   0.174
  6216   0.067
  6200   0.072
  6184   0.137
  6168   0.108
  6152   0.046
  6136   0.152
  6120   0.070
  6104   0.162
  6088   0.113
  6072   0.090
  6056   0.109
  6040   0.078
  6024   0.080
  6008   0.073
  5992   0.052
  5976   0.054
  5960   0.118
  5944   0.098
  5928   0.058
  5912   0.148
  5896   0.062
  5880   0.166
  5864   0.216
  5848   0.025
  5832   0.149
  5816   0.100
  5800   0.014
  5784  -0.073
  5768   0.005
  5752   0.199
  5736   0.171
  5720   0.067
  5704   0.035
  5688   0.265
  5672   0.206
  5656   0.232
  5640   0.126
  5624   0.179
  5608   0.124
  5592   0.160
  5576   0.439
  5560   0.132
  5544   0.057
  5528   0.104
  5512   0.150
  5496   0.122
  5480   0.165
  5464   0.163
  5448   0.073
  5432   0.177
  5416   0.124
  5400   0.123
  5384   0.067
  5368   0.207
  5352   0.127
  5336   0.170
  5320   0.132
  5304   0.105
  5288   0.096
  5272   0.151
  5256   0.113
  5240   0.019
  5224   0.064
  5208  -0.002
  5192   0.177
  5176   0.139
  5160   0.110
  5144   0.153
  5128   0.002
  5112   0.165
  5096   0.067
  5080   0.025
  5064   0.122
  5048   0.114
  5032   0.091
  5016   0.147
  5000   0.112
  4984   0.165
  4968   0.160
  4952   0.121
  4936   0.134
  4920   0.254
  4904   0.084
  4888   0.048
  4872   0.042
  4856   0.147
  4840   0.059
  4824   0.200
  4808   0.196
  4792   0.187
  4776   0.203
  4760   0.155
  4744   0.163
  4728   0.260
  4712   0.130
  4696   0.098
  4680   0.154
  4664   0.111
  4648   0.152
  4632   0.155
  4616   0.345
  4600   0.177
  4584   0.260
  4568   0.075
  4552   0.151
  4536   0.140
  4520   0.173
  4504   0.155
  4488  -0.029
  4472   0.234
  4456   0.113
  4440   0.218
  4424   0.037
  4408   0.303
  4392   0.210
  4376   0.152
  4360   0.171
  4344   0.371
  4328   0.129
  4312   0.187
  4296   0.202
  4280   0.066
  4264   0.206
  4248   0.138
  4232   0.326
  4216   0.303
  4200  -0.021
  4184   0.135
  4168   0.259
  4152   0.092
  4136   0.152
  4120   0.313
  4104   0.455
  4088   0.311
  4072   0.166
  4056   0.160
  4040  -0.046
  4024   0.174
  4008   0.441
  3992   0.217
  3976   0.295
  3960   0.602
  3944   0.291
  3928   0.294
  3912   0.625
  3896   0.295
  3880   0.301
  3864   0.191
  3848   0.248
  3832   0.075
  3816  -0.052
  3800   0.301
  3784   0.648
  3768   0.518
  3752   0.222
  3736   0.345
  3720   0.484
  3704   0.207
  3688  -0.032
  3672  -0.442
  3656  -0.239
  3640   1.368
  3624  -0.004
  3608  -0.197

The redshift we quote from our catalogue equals 1.082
